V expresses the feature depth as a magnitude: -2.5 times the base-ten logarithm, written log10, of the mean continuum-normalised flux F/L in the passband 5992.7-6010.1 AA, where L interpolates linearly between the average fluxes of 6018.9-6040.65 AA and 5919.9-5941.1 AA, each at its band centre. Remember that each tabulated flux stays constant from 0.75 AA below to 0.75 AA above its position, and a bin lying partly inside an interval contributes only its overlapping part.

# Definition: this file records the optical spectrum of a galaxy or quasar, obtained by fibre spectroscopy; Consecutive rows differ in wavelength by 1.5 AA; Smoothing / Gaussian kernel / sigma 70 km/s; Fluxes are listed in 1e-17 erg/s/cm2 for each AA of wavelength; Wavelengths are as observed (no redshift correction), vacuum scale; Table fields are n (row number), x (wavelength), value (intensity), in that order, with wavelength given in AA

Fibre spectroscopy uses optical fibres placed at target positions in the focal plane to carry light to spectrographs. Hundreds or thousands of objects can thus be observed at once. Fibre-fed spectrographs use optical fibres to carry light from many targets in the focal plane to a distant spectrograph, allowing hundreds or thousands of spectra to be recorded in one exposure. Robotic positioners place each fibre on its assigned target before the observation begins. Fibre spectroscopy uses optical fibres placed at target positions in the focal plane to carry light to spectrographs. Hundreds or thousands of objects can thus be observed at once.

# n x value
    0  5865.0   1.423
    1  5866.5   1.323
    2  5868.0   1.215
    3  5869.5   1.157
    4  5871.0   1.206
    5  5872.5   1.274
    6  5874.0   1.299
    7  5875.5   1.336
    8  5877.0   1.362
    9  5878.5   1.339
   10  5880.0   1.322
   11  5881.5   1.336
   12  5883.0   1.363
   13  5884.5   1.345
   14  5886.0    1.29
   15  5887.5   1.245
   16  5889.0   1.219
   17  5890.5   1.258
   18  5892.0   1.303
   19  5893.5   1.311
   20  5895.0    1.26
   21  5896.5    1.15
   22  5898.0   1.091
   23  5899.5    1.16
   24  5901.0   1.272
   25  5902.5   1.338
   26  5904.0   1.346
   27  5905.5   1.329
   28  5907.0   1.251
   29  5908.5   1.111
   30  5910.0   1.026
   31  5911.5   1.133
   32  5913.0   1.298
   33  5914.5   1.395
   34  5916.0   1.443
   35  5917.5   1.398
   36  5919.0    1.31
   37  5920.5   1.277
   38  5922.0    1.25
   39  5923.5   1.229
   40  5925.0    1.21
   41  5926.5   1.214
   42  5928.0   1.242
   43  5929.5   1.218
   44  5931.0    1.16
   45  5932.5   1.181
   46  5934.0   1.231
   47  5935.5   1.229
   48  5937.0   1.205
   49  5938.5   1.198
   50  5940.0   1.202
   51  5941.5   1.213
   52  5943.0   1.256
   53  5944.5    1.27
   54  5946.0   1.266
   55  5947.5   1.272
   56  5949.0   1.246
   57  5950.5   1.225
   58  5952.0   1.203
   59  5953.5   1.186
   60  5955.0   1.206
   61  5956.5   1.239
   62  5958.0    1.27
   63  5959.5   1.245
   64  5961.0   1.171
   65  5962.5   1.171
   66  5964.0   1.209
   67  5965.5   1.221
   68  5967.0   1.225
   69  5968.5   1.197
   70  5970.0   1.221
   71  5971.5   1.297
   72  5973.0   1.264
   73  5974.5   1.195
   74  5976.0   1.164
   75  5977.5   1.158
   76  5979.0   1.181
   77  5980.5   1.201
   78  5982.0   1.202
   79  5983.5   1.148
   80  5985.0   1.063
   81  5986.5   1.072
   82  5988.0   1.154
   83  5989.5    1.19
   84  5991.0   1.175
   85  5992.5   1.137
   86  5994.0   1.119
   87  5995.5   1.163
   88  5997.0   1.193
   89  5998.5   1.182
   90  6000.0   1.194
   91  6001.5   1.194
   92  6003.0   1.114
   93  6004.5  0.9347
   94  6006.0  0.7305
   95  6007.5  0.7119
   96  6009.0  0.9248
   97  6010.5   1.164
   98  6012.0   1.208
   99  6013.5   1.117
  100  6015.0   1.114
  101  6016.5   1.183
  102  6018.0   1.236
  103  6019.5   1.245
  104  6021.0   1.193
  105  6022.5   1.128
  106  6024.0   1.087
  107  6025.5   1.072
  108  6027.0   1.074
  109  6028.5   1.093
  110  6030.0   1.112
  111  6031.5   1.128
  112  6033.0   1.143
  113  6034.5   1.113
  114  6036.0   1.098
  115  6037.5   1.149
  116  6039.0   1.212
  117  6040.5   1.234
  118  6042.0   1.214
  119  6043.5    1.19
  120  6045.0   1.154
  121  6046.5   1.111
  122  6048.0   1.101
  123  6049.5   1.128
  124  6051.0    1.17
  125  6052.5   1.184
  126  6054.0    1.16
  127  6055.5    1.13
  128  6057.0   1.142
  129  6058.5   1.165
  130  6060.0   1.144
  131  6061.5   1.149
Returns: 0.11 mag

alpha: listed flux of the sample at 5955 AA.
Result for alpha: 1.206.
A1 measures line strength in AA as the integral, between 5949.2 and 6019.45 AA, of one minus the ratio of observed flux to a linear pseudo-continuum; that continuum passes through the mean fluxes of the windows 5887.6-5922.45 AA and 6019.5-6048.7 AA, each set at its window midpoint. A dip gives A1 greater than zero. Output 1.8 AA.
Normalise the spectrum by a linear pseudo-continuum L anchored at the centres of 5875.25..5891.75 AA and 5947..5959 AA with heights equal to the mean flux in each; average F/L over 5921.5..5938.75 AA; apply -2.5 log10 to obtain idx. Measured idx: 0.04 mag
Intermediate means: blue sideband 1.31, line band 1.21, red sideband 1.23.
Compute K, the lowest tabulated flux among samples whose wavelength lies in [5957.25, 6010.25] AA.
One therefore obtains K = 0.7119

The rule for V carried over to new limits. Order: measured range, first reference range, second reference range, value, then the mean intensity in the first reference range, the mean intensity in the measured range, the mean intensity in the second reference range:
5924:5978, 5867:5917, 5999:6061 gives -0.014 mag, 1.27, 1.22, 1.12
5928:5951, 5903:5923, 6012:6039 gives 0.015 mag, 1.27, 1.23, 1.14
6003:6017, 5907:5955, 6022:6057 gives 0.152 mag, 1.24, 1.01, 1.14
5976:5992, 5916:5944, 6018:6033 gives 0.023 mag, 1.24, 1.15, 1.13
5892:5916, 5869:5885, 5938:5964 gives 0.031 mag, 1.31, 1.24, 1.23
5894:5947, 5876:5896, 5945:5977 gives 0.023 mag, 1.3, 1.24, 1.22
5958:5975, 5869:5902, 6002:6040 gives -0.053 mag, 1.27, 1.22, 1.09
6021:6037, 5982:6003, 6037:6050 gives 0.051 mag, 1.15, 1.11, 1.17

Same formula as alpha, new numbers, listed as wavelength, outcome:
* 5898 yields 1.091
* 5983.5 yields 1.148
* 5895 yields 1.26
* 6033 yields 1.143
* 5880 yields 1.322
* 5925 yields 1.21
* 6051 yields 1.17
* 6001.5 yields 1.194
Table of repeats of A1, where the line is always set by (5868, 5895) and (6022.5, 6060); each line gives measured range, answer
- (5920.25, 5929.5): 0.1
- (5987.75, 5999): 0.2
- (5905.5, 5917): 0.1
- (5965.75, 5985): 0.0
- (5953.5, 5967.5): 0.0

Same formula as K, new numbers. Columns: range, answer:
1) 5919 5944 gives 1.16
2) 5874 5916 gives 1.026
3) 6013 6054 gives 1.072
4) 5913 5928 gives 1.21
